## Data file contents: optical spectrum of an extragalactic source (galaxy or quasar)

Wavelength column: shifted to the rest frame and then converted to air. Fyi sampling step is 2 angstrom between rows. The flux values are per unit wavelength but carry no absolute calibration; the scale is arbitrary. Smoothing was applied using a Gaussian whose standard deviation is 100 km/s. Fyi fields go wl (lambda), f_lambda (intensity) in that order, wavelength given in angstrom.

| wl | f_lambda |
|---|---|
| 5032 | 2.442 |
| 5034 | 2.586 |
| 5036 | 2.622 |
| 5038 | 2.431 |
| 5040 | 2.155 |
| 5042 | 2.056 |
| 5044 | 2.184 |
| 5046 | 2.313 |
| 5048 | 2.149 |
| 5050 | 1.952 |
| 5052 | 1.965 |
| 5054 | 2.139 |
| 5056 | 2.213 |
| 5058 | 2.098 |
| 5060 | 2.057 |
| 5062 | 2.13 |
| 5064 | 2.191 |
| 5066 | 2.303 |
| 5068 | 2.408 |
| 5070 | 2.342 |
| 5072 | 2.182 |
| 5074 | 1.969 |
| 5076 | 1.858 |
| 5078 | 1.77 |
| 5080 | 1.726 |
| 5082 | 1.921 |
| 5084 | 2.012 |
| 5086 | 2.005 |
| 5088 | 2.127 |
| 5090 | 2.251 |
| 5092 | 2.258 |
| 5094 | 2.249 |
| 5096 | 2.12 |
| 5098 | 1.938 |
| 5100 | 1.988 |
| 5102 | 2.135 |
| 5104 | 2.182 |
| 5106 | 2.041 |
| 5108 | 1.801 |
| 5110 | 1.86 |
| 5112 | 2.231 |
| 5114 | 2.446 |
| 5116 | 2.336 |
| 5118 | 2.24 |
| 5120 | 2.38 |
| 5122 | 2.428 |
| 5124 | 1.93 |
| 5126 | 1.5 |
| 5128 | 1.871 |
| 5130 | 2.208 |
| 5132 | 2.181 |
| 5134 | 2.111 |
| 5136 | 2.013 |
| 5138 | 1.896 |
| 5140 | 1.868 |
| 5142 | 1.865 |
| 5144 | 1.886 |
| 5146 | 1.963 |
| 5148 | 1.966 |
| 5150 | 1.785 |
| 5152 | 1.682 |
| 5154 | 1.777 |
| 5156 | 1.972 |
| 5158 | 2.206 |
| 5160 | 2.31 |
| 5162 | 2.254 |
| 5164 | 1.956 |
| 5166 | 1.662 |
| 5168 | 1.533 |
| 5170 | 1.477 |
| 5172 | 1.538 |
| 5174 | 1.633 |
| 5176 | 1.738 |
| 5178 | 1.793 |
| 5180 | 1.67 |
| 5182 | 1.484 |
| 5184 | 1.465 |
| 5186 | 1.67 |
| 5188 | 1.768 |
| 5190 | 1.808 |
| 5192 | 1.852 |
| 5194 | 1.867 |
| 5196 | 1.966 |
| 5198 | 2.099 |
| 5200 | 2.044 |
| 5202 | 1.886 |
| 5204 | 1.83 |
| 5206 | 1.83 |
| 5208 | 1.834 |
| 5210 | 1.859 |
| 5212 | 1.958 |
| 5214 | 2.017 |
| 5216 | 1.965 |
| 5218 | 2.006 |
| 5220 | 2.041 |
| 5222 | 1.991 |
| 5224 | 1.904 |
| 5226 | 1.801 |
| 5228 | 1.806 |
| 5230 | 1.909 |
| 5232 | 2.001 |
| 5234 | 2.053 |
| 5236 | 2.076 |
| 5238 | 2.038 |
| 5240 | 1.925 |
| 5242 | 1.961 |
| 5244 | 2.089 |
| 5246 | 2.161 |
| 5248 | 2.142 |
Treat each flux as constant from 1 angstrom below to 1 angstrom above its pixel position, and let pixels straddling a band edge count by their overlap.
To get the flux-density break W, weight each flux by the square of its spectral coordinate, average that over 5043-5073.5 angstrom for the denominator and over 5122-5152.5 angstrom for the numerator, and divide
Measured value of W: 0.92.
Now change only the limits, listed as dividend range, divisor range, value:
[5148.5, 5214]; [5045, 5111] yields 0.91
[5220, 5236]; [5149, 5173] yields 1.08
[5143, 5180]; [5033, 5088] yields 0.89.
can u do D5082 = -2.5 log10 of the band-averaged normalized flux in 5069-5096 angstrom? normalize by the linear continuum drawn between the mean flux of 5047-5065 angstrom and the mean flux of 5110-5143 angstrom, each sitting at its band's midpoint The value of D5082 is 0.02 mag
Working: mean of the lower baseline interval 2.1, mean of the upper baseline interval 2.09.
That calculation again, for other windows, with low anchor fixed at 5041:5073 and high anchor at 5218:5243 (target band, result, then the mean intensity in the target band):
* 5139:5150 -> 0.090 mag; 1.9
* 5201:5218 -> 0.046 mag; 1.9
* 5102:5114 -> 0.020 mag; 2.07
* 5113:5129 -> -0.025 mag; 2.14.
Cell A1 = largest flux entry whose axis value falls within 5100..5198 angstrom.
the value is 2.446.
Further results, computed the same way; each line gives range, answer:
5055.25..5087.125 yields 2.408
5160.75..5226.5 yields 2.254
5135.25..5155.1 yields 2.013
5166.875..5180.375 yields 1.793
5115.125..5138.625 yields 2.428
